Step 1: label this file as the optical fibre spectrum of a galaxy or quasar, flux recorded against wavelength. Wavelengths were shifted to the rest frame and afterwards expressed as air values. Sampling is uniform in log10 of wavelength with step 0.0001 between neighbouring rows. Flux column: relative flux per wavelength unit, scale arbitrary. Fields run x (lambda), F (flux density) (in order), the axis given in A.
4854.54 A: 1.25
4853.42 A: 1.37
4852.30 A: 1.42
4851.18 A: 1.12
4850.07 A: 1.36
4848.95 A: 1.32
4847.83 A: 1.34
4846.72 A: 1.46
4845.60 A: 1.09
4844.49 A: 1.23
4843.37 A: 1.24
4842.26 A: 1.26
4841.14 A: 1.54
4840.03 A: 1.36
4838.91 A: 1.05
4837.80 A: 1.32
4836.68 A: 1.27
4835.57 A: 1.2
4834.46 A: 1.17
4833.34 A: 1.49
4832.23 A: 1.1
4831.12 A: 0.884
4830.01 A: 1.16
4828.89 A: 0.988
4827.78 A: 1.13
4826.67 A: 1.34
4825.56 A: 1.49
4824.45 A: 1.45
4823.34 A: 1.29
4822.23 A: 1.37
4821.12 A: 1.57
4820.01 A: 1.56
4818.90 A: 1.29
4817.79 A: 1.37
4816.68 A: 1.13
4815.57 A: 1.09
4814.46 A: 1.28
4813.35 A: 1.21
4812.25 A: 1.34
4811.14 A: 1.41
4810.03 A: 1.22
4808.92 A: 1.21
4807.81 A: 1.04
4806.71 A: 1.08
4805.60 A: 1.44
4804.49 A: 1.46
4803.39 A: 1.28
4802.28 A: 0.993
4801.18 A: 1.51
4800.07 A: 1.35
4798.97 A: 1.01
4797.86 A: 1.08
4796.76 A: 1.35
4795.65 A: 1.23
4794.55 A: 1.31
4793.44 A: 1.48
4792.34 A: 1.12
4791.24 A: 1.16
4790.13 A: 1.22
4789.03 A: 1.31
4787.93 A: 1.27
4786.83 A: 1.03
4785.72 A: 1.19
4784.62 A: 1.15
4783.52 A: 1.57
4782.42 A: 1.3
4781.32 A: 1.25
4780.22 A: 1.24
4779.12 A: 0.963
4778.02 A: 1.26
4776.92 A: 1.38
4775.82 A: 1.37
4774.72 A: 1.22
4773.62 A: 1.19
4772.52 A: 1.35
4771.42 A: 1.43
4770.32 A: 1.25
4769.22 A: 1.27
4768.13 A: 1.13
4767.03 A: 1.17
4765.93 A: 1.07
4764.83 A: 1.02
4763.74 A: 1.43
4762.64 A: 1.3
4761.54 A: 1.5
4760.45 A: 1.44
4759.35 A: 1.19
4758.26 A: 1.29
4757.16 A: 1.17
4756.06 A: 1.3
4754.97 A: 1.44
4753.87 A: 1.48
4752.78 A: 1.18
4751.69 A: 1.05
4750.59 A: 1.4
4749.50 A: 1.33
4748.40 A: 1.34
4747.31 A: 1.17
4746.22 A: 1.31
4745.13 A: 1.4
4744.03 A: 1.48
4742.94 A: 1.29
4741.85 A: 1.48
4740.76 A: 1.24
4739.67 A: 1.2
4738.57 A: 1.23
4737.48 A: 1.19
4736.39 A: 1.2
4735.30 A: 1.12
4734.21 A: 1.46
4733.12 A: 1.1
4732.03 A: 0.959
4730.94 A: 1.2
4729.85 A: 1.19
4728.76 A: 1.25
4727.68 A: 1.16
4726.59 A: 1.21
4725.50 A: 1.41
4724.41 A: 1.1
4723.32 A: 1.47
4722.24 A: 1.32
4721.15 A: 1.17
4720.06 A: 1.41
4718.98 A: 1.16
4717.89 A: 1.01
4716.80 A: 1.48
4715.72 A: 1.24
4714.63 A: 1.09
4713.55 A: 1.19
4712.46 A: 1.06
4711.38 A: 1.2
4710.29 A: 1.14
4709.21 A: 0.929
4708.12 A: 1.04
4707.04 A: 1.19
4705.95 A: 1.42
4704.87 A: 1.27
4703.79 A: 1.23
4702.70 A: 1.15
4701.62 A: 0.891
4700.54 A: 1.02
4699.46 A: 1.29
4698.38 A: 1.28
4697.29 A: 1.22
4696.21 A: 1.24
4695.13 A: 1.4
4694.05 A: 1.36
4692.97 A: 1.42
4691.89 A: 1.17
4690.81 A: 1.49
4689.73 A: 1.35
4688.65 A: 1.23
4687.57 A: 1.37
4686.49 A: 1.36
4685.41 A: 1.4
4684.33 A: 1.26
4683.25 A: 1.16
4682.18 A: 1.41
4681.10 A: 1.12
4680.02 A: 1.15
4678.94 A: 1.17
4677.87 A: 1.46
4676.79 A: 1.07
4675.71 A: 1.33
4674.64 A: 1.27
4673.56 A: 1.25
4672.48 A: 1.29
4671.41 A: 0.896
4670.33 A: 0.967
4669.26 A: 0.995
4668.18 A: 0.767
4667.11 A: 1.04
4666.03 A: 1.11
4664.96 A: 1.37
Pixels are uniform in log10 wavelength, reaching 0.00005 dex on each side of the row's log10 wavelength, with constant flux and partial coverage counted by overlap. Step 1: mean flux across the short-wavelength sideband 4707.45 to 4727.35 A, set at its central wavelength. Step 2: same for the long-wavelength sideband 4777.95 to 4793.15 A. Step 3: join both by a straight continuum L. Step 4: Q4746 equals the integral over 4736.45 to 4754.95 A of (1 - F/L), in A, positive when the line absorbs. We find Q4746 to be -1.4 A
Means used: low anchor 1.2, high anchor 1.22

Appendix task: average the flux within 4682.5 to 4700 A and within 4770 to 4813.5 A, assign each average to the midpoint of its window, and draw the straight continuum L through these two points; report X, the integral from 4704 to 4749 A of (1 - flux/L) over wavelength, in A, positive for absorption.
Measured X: 2.2 A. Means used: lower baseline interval 1.31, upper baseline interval 1.26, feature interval 1.23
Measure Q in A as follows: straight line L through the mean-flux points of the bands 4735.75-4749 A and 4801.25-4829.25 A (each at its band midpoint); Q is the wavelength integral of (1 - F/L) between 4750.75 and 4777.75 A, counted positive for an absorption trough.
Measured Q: 0.29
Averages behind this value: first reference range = 1.29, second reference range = 1.29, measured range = 1.28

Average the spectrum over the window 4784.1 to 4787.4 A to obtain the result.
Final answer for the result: 1.12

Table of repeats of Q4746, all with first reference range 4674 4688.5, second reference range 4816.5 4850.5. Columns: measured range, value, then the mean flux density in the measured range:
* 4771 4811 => 0.94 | 1.25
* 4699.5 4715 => 1.67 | 1.14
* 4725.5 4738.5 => 0.81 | 1.2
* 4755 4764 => -0.37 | 1.33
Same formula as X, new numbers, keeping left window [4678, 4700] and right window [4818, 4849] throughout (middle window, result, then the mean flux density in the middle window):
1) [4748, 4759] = 0.0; 1.3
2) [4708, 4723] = 1.3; 1.18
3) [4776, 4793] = 0.7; 1.23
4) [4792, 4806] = 0.1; 1.28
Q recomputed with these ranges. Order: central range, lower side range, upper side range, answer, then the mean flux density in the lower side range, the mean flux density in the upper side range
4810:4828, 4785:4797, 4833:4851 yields -0.96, 1.24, 1.29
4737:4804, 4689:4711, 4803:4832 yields -0.83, 1.22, 1.27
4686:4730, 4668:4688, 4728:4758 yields -0.13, 1.2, 1.26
